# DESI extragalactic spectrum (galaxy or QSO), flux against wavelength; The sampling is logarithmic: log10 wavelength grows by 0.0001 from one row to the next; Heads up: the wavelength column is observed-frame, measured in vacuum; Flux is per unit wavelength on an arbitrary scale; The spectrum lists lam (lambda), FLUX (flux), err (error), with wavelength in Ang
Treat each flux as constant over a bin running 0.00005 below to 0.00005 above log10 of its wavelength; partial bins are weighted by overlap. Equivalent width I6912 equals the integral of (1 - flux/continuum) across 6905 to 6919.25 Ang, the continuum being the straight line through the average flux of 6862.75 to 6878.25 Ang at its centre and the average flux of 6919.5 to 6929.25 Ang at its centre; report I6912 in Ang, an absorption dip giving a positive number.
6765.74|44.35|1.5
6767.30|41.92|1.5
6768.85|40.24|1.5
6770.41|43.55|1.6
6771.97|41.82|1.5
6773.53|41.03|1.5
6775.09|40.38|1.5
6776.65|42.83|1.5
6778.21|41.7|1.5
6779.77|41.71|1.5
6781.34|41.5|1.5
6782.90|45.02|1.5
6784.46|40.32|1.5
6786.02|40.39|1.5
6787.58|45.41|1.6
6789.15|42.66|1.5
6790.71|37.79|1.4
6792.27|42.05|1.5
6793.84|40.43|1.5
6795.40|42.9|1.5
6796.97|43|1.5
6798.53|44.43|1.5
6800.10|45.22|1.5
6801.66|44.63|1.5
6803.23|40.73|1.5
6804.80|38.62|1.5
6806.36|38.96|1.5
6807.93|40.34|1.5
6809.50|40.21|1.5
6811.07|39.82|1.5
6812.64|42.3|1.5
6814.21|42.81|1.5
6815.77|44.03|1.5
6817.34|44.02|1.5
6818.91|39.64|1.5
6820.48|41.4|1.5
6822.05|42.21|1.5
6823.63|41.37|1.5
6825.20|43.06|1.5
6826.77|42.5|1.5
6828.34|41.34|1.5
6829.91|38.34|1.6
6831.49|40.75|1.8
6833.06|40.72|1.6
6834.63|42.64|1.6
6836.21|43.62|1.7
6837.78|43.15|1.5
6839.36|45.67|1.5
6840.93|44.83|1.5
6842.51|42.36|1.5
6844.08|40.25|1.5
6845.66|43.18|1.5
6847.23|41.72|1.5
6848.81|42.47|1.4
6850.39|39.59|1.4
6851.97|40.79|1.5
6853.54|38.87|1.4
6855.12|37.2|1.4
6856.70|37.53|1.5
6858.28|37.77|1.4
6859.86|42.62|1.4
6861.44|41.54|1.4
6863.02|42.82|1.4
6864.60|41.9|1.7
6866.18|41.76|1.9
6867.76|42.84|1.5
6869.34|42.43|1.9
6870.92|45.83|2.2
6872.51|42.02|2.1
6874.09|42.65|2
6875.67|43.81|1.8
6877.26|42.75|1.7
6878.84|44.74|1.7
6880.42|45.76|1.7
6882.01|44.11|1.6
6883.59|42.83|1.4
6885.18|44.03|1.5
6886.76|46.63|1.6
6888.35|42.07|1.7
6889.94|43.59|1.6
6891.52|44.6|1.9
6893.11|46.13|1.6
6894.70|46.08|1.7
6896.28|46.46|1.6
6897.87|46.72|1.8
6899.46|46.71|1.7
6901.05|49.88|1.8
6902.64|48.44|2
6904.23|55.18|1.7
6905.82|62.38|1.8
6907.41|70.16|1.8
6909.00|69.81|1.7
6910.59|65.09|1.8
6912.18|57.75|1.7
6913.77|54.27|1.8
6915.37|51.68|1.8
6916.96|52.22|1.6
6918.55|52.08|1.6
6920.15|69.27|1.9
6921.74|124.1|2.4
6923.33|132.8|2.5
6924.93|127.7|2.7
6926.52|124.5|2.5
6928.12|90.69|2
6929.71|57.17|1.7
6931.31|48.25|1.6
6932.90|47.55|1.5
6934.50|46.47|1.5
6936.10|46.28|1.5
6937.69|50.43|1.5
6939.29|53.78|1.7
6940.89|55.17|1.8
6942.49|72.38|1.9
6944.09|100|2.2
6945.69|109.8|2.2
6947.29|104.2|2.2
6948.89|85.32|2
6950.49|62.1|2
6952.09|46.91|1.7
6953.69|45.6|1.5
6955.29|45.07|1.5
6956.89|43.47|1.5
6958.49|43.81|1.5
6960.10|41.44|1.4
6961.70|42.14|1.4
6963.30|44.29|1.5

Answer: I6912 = 5.25 Ang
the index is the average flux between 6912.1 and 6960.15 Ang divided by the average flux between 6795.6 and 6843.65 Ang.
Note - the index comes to 1.66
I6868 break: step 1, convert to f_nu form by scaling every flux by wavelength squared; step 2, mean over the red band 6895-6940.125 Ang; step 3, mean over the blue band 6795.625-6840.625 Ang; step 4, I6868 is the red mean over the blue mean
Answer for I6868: 1.61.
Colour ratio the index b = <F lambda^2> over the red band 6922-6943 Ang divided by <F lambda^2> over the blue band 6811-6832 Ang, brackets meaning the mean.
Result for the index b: 1.84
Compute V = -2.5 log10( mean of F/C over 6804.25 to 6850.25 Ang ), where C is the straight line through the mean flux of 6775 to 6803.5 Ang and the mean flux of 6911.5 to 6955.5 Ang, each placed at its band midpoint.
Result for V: 0.20 mag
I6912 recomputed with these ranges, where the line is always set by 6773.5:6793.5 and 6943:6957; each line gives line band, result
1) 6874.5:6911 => 7.6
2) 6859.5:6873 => 3.4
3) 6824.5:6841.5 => 2.9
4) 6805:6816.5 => 1.4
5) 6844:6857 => 3.3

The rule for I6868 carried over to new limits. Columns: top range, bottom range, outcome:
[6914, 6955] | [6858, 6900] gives 1.71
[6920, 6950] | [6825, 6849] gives 1.98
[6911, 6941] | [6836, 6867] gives 1.75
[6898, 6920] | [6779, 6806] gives 1.39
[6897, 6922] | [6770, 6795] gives 1.48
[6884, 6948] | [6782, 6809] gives 1.61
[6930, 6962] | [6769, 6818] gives 1.49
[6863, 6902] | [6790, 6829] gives 1.09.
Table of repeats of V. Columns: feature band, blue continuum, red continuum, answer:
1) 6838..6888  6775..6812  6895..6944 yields 0.29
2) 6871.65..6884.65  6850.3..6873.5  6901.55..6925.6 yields 0.17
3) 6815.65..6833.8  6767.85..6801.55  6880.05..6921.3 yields 0.10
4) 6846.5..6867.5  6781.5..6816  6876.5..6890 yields 0.07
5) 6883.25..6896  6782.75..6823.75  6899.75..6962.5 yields 0.30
